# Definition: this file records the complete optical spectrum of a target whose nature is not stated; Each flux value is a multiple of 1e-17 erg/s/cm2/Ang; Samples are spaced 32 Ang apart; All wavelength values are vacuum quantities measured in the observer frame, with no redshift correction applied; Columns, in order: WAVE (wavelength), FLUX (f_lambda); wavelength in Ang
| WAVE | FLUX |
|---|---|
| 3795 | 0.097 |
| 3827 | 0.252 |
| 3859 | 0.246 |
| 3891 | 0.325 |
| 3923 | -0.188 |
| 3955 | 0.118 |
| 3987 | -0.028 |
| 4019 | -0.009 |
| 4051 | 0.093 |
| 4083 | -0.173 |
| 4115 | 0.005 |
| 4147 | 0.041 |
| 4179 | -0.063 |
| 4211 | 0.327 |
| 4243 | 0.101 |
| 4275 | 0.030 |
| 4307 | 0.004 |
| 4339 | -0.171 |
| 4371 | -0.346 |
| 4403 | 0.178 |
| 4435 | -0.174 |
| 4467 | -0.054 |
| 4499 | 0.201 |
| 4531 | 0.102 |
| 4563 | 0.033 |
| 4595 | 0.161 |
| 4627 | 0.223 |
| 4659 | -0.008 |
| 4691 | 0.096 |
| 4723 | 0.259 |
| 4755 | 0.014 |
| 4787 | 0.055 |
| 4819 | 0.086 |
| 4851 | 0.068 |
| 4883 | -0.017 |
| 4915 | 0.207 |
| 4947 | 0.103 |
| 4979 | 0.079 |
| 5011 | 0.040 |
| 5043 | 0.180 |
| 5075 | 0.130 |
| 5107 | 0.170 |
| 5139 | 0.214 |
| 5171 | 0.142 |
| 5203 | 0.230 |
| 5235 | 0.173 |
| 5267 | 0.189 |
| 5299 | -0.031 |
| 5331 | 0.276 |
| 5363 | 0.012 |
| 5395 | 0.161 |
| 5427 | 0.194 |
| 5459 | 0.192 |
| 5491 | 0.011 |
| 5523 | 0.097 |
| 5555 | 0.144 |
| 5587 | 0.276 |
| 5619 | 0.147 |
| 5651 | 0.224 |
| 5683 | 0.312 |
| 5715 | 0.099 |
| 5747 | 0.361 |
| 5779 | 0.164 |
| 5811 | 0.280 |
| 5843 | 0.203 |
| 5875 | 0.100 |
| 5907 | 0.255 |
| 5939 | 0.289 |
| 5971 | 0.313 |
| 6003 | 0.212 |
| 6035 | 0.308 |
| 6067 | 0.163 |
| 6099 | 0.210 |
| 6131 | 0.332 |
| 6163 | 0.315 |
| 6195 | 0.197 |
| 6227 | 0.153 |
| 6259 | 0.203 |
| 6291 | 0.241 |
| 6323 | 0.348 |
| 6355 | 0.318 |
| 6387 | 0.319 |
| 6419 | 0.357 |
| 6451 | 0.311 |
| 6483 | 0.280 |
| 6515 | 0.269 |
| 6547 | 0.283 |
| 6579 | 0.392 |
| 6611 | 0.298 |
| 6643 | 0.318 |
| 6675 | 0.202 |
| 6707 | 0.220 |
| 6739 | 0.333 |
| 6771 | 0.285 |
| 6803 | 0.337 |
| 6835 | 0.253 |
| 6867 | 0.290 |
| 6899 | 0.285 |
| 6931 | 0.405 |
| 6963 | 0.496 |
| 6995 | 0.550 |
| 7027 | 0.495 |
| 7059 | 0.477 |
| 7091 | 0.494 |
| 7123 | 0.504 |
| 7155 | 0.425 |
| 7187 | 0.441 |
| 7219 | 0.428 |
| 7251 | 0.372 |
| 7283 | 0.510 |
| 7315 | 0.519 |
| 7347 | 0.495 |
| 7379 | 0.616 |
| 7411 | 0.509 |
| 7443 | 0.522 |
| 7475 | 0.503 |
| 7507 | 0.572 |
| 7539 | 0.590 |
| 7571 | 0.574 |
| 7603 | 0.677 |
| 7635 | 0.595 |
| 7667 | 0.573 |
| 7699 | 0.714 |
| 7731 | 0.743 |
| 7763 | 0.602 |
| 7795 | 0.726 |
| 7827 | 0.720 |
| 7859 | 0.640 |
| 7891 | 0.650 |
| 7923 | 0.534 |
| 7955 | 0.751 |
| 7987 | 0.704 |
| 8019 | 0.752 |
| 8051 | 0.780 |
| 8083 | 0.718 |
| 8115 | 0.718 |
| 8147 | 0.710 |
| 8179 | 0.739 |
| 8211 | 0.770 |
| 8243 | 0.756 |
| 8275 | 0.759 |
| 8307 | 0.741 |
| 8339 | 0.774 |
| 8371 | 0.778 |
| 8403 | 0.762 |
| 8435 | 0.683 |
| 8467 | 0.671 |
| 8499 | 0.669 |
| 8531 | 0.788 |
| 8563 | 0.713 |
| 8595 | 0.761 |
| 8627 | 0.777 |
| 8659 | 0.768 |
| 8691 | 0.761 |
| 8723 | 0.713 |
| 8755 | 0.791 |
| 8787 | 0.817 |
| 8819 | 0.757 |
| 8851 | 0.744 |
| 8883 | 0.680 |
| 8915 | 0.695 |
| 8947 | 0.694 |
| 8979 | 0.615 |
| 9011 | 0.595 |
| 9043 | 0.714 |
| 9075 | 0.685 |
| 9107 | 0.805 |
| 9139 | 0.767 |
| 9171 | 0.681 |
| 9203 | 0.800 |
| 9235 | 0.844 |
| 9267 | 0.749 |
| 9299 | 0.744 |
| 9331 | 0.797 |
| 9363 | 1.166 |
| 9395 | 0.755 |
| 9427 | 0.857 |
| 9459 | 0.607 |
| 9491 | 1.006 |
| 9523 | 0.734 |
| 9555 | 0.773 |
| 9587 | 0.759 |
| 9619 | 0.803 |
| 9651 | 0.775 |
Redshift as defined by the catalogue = 0.74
